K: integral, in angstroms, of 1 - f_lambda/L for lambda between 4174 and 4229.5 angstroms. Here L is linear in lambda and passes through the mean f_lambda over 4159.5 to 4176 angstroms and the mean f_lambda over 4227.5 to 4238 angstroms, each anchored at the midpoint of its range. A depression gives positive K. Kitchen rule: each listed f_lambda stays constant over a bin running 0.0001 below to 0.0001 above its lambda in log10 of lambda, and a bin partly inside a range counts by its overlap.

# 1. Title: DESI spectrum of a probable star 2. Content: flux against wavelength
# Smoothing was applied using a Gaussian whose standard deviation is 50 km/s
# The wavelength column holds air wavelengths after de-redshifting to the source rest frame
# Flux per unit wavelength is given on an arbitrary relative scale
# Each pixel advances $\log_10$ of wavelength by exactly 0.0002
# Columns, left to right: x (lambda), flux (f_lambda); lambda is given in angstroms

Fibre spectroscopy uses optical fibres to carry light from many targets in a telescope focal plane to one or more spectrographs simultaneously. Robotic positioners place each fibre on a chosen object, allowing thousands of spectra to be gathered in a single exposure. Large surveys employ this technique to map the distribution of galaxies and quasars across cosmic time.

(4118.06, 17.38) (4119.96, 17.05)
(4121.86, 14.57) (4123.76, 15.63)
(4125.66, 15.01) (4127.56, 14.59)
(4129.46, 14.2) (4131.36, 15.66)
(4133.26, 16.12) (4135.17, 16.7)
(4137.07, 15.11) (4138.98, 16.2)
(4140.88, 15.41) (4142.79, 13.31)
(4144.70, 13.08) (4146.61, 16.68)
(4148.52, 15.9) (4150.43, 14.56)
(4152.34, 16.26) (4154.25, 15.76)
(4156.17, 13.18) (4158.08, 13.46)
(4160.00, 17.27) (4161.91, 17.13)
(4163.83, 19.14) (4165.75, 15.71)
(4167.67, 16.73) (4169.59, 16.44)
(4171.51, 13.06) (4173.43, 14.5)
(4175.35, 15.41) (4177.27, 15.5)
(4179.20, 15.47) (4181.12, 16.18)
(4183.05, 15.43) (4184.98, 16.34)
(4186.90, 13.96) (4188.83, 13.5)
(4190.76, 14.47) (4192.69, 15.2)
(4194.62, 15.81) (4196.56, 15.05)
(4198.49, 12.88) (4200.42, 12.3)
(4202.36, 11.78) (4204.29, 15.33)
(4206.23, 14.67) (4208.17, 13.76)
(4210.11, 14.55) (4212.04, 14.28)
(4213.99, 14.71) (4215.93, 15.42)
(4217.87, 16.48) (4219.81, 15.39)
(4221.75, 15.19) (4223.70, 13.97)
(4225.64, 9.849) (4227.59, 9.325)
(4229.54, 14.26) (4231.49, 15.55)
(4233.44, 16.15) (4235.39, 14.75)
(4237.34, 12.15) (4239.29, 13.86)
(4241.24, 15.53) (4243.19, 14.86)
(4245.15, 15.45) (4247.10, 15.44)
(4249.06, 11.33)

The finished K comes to 2.7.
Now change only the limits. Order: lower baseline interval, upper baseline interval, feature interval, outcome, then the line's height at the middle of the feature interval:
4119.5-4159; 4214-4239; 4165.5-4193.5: -1.0 angstroms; 14.6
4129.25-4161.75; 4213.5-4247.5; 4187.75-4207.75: 0.8 angstroms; 14.7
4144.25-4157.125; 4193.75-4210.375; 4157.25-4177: -1.5 angstroms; 14.8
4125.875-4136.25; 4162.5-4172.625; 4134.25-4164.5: 0.5 angstroms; 15.8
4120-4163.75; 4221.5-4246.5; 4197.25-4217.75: 0.3 angstroms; 14.3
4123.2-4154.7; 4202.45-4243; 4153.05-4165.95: -0.8 angstroms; 15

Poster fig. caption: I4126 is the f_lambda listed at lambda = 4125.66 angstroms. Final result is 15.01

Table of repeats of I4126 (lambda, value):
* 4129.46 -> 14.2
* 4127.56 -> 14.59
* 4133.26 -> 16.12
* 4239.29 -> 13.86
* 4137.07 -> 15.11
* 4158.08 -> 13.46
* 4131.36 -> 15.66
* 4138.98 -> 16.2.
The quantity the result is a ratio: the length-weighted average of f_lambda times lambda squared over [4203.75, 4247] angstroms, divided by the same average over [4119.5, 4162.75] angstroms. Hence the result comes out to 1.0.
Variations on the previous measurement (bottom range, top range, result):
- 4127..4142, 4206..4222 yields 1.00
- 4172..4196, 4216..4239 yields 0.94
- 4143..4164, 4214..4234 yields 0.95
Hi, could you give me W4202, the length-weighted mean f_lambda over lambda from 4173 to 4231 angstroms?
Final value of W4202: 14.4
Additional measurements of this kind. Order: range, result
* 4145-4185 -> 15.7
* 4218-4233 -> 13.6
